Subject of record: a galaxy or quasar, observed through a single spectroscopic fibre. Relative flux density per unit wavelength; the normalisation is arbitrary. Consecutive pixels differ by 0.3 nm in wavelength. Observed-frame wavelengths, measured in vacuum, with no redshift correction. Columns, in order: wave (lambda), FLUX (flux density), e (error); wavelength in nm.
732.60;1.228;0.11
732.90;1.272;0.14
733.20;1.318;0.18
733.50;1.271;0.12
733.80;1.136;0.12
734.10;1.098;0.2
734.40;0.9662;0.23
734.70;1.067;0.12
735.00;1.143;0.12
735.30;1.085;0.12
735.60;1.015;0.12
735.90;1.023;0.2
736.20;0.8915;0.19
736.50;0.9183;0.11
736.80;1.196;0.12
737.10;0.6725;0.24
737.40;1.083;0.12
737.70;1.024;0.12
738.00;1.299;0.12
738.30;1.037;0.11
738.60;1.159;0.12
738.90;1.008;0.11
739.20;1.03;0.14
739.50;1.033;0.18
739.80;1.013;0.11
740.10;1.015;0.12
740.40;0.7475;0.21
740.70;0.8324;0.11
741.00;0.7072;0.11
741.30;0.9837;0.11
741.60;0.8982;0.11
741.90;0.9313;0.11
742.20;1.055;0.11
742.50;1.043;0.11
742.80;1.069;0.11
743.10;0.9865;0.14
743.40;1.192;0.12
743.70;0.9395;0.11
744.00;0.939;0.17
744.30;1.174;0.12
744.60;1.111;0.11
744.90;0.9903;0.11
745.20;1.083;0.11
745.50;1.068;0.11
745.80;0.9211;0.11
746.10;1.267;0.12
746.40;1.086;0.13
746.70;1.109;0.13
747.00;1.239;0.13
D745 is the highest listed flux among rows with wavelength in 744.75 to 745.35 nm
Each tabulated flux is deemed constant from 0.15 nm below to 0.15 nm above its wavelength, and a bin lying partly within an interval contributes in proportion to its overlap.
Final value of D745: 1.083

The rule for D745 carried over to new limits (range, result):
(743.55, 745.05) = 1.174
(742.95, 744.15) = 1.192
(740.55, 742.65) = 1.055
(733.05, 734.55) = 1.318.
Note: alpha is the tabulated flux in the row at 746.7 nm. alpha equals 1.109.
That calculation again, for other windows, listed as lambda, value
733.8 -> 1.136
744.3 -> 1.174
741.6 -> 0.8982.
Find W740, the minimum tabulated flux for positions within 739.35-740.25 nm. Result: 1.013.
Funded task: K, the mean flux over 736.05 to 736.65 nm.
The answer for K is 0.905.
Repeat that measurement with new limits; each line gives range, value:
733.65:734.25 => 1.12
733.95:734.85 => 1.04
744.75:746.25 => 1.07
